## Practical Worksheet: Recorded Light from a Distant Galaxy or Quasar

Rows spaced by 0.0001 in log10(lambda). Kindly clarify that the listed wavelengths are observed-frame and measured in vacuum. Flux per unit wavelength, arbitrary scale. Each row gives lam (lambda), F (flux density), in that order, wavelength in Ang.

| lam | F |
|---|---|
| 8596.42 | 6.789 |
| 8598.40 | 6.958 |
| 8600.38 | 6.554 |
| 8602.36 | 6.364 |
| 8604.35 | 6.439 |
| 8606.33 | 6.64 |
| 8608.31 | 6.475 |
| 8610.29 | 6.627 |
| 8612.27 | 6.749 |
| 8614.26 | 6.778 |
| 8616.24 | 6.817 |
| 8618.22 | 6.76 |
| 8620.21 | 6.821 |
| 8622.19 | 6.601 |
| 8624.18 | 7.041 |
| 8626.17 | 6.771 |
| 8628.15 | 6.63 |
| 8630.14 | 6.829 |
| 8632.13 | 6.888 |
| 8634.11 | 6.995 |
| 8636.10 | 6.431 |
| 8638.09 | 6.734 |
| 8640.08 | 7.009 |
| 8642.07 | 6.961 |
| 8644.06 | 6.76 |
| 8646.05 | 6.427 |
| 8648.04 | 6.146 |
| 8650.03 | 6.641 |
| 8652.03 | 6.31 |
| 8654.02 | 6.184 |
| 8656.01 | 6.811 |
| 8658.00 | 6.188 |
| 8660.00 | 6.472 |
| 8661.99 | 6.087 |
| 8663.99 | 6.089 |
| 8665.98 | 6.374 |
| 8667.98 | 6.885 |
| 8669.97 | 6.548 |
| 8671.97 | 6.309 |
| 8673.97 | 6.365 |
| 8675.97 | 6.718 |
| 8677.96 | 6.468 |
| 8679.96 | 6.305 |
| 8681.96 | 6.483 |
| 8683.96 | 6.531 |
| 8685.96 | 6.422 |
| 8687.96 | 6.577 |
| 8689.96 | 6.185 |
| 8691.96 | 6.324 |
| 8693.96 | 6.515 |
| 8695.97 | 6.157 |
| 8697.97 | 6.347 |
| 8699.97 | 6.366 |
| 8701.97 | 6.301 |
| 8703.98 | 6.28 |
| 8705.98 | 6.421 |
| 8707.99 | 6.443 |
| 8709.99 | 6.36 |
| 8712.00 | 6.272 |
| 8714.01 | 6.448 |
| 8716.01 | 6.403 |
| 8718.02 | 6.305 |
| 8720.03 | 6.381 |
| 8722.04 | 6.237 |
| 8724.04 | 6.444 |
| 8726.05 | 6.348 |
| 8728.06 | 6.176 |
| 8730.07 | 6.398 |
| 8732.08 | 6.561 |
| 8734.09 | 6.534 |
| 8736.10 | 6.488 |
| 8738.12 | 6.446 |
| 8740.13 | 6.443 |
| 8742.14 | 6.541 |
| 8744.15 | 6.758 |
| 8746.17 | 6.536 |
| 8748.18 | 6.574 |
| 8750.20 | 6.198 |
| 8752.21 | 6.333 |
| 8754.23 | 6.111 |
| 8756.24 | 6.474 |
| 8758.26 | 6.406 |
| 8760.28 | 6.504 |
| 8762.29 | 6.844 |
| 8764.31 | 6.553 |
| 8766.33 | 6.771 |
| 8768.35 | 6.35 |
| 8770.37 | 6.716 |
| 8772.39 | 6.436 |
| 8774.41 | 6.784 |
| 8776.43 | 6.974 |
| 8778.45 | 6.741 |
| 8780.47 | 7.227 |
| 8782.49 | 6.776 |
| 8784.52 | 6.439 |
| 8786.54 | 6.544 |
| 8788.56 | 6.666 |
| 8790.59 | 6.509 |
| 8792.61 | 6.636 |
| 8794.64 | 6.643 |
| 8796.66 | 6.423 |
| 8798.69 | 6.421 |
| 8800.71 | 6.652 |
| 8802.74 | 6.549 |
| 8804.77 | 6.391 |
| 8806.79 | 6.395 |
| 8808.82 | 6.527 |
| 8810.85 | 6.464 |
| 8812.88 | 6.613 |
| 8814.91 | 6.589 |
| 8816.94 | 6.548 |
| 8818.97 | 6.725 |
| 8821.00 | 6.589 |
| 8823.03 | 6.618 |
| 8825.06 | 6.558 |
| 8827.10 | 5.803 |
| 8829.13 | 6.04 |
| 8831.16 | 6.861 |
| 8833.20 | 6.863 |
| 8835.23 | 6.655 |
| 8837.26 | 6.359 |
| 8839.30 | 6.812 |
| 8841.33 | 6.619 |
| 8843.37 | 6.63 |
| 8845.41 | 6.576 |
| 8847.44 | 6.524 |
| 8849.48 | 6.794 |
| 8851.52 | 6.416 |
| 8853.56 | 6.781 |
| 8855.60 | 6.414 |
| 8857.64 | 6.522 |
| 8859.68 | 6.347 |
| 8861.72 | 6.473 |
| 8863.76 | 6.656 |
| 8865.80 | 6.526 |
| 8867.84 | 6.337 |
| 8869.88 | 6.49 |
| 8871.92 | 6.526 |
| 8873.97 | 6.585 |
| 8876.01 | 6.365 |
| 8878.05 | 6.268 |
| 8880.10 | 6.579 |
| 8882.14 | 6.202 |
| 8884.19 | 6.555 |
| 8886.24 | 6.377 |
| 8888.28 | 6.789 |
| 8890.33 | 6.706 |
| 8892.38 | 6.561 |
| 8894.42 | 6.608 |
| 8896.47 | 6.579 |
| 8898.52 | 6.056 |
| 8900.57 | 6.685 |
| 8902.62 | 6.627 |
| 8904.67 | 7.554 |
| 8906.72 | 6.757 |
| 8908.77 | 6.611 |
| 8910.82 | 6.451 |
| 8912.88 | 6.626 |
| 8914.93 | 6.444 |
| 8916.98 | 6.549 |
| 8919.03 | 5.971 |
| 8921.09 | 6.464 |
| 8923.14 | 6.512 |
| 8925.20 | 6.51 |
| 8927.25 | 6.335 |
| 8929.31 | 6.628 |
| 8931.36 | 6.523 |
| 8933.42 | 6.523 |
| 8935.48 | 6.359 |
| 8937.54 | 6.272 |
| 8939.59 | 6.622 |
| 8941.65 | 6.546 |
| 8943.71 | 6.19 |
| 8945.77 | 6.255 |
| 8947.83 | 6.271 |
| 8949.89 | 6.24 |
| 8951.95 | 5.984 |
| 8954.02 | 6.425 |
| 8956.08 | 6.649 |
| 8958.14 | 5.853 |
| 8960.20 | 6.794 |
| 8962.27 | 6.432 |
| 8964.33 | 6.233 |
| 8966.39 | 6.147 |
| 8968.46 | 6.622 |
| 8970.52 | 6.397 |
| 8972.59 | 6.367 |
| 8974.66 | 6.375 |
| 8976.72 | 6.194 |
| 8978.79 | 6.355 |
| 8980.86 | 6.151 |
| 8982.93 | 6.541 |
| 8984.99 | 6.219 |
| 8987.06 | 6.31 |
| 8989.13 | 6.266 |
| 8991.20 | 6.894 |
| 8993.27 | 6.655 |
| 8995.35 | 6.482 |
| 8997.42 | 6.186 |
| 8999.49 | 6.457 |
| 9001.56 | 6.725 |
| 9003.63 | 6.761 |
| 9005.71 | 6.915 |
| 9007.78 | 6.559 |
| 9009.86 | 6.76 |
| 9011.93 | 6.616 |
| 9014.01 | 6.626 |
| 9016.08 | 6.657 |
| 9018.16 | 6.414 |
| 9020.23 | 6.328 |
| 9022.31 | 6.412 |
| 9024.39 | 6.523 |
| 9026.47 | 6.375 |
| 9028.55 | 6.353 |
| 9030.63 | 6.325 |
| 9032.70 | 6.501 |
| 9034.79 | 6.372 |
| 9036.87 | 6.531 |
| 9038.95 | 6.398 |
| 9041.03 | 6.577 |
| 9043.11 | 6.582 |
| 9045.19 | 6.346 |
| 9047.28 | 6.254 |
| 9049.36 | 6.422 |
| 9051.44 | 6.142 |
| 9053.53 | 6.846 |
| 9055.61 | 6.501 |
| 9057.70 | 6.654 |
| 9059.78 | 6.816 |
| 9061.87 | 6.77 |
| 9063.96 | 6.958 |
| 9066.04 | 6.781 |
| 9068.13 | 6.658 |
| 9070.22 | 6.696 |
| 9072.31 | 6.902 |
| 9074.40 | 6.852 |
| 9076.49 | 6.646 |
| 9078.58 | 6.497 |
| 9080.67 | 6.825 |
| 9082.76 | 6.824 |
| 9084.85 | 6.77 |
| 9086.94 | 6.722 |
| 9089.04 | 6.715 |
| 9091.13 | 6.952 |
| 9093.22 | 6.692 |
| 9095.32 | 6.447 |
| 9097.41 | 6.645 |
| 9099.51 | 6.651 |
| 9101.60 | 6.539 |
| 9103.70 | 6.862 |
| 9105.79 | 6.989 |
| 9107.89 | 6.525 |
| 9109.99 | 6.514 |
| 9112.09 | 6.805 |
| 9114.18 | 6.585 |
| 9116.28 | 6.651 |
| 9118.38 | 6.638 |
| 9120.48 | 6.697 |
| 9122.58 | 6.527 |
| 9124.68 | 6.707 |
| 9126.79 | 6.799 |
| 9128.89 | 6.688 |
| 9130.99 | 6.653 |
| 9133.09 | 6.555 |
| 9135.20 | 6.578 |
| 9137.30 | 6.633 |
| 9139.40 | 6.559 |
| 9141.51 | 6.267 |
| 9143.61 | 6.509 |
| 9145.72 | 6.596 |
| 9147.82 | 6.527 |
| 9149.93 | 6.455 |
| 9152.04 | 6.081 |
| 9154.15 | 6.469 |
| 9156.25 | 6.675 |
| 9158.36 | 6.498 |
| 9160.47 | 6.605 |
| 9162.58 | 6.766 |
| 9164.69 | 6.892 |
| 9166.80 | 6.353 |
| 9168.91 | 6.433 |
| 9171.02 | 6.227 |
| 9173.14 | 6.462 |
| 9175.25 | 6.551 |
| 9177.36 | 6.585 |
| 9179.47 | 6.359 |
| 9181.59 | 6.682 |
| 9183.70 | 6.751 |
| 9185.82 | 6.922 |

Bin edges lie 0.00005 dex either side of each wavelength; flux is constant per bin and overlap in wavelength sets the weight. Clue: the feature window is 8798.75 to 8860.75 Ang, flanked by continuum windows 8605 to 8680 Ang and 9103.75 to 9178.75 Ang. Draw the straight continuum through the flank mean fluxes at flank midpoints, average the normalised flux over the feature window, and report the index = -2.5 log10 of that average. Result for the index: 0.01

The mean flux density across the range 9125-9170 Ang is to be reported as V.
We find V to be 6.55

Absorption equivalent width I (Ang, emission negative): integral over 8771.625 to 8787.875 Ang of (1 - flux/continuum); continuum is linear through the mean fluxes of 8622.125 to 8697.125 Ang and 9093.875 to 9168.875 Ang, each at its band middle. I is -0.5 Ang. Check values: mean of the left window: 6.53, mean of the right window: 6.6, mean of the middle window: 6.74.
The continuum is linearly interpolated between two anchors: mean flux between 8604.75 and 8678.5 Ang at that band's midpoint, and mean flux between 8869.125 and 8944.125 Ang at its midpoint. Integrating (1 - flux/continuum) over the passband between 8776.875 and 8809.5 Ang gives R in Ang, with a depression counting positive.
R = -0.2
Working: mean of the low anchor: 6.6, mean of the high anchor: 6.52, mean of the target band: 6.6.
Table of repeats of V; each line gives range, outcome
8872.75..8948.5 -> 6.5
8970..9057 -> 6.47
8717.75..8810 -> 6.53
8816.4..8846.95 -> 6.55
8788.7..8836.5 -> 6.53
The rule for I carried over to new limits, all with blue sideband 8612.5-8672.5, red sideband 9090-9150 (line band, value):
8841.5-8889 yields 0.8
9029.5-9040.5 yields 0.3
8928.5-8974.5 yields 1.7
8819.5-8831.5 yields 0.4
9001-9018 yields -0.2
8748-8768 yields 0.5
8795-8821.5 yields 0.4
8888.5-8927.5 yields 0.3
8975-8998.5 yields 0.9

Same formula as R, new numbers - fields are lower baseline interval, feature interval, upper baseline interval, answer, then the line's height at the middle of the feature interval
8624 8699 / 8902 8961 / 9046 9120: 1.4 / 6.62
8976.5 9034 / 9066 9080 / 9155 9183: -0.4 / 6.51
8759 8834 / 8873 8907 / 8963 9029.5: -0.2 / 6.53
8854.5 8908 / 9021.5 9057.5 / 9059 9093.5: 1.5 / 6.73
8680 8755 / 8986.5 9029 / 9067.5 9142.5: 0.4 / 6.6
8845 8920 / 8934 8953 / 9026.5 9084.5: 0.7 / 6.56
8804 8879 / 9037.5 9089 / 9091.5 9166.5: -0.4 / 6.59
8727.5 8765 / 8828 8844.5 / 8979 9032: -0.3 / 6.48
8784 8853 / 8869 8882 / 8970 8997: 0.1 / 6.49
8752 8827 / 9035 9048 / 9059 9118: 0.5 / 6.7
